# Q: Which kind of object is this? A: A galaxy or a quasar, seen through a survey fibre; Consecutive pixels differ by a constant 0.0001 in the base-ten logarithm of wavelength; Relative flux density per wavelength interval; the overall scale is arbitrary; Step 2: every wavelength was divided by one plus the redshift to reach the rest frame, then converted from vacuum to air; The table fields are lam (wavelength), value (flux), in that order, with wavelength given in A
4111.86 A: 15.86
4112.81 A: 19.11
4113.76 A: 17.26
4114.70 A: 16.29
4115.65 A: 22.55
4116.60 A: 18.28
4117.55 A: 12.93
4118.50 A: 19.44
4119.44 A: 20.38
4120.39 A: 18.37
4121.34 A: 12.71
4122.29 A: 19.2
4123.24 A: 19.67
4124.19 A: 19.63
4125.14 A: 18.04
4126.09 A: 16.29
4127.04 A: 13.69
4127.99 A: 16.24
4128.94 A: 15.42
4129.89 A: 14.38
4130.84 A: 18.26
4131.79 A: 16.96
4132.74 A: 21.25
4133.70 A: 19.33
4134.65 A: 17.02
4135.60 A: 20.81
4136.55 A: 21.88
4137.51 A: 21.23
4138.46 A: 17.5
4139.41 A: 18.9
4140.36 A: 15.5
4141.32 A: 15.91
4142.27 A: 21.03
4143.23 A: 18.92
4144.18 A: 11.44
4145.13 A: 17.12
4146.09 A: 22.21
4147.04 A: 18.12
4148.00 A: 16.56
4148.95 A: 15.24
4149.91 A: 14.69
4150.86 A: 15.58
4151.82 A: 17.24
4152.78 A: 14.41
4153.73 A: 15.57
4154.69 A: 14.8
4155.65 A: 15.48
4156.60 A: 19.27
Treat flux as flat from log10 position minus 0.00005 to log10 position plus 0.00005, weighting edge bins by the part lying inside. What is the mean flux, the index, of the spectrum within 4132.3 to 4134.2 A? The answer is 20.2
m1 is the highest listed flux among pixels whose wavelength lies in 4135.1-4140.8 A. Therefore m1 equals 21.88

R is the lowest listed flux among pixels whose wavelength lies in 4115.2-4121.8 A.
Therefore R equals 12.71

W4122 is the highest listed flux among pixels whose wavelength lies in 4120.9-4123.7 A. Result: 19.67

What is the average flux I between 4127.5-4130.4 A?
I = 15.4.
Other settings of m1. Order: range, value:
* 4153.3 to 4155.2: 15.57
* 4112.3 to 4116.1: 22.55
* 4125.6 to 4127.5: 16.29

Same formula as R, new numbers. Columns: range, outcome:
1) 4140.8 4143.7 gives 15.91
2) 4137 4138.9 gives 17.5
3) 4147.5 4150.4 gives 14.69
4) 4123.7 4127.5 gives 13.69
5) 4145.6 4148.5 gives 16.56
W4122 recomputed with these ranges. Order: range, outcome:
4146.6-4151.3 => 18.12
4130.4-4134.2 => 21.25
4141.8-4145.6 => 21.03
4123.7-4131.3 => 19.63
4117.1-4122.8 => 20.38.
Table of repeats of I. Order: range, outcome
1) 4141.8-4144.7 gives 17.1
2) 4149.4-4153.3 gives 15.5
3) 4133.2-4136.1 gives 19.1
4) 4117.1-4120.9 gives 17.8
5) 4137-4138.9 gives 19.4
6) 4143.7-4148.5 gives 17.1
